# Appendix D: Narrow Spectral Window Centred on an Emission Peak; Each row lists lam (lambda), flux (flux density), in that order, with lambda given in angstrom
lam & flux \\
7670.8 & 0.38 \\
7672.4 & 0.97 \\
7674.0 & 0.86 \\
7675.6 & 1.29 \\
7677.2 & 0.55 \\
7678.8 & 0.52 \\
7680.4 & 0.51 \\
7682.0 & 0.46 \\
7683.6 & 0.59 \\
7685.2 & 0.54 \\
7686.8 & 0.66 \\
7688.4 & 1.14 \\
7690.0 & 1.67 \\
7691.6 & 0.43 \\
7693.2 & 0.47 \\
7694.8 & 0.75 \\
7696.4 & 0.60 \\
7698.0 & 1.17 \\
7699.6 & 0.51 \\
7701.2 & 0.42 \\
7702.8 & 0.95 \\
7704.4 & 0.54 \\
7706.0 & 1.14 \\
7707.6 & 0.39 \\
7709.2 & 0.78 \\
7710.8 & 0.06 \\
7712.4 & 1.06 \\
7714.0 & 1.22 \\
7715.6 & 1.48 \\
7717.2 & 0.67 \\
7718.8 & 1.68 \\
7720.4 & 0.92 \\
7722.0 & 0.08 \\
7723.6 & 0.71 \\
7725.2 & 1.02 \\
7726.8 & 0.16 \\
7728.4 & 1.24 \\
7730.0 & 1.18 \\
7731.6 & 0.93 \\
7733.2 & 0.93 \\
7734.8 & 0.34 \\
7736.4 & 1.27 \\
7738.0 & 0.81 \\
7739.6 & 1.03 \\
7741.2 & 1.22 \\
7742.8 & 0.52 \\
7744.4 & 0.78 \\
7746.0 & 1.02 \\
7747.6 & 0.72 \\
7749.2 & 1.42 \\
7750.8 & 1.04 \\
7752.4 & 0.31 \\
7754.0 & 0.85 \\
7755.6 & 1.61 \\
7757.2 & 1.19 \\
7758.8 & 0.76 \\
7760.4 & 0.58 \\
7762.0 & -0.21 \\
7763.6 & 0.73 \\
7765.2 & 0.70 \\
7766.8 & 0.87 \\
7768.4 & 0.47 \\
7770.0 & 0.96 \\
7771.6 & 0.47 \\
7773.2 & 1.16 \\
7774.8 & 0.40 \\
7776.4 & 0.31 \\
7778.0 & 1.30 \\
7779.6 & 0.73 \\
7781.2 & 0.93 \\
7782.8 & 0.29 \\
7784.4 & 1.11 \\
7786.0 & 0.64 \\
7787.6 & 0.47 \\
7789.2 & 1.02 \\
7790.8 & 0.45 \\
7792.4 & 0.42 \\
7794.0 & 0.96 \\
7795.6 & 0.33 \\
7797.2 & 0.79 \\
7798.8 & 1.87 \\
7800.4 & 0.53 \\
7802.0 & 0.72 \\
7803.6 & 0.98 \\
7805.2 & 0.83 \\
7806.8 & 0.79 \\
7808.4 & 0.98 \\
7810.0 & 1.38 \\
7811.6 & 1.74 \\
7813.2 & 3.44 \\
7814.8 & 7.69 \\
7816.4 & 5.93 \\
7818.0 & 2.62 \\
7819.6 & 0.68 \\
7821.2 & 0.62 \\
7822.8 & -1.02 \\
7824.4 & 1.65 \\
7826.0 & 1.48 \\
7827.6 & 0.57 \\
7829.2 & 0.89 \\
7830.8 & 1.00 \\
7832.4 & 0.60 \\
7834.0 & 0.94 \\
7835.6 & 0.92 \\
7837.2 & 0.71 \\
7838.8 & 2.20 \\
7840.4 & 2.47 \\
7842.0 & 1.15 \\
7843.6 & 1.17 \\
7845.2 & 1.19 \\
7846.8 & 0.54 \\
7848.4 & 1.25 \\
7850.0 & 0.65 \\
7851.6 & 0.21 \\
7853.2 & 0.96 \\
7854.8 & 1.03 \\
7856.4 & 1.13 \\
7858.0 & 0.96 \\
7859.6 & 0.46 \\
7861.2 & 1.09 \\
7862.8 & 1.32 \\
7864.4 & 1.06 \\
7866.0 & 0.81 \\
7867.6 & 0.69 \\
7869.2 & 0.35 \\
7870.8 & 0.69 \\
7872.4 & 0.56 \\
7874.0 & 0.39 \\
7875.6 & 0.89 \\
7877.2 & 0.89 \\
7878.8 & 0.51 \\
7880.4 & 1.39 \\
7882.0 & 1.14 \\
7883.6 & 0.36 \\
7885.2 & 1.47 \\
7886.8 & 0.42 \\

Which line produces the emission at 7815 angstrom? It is Halpha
